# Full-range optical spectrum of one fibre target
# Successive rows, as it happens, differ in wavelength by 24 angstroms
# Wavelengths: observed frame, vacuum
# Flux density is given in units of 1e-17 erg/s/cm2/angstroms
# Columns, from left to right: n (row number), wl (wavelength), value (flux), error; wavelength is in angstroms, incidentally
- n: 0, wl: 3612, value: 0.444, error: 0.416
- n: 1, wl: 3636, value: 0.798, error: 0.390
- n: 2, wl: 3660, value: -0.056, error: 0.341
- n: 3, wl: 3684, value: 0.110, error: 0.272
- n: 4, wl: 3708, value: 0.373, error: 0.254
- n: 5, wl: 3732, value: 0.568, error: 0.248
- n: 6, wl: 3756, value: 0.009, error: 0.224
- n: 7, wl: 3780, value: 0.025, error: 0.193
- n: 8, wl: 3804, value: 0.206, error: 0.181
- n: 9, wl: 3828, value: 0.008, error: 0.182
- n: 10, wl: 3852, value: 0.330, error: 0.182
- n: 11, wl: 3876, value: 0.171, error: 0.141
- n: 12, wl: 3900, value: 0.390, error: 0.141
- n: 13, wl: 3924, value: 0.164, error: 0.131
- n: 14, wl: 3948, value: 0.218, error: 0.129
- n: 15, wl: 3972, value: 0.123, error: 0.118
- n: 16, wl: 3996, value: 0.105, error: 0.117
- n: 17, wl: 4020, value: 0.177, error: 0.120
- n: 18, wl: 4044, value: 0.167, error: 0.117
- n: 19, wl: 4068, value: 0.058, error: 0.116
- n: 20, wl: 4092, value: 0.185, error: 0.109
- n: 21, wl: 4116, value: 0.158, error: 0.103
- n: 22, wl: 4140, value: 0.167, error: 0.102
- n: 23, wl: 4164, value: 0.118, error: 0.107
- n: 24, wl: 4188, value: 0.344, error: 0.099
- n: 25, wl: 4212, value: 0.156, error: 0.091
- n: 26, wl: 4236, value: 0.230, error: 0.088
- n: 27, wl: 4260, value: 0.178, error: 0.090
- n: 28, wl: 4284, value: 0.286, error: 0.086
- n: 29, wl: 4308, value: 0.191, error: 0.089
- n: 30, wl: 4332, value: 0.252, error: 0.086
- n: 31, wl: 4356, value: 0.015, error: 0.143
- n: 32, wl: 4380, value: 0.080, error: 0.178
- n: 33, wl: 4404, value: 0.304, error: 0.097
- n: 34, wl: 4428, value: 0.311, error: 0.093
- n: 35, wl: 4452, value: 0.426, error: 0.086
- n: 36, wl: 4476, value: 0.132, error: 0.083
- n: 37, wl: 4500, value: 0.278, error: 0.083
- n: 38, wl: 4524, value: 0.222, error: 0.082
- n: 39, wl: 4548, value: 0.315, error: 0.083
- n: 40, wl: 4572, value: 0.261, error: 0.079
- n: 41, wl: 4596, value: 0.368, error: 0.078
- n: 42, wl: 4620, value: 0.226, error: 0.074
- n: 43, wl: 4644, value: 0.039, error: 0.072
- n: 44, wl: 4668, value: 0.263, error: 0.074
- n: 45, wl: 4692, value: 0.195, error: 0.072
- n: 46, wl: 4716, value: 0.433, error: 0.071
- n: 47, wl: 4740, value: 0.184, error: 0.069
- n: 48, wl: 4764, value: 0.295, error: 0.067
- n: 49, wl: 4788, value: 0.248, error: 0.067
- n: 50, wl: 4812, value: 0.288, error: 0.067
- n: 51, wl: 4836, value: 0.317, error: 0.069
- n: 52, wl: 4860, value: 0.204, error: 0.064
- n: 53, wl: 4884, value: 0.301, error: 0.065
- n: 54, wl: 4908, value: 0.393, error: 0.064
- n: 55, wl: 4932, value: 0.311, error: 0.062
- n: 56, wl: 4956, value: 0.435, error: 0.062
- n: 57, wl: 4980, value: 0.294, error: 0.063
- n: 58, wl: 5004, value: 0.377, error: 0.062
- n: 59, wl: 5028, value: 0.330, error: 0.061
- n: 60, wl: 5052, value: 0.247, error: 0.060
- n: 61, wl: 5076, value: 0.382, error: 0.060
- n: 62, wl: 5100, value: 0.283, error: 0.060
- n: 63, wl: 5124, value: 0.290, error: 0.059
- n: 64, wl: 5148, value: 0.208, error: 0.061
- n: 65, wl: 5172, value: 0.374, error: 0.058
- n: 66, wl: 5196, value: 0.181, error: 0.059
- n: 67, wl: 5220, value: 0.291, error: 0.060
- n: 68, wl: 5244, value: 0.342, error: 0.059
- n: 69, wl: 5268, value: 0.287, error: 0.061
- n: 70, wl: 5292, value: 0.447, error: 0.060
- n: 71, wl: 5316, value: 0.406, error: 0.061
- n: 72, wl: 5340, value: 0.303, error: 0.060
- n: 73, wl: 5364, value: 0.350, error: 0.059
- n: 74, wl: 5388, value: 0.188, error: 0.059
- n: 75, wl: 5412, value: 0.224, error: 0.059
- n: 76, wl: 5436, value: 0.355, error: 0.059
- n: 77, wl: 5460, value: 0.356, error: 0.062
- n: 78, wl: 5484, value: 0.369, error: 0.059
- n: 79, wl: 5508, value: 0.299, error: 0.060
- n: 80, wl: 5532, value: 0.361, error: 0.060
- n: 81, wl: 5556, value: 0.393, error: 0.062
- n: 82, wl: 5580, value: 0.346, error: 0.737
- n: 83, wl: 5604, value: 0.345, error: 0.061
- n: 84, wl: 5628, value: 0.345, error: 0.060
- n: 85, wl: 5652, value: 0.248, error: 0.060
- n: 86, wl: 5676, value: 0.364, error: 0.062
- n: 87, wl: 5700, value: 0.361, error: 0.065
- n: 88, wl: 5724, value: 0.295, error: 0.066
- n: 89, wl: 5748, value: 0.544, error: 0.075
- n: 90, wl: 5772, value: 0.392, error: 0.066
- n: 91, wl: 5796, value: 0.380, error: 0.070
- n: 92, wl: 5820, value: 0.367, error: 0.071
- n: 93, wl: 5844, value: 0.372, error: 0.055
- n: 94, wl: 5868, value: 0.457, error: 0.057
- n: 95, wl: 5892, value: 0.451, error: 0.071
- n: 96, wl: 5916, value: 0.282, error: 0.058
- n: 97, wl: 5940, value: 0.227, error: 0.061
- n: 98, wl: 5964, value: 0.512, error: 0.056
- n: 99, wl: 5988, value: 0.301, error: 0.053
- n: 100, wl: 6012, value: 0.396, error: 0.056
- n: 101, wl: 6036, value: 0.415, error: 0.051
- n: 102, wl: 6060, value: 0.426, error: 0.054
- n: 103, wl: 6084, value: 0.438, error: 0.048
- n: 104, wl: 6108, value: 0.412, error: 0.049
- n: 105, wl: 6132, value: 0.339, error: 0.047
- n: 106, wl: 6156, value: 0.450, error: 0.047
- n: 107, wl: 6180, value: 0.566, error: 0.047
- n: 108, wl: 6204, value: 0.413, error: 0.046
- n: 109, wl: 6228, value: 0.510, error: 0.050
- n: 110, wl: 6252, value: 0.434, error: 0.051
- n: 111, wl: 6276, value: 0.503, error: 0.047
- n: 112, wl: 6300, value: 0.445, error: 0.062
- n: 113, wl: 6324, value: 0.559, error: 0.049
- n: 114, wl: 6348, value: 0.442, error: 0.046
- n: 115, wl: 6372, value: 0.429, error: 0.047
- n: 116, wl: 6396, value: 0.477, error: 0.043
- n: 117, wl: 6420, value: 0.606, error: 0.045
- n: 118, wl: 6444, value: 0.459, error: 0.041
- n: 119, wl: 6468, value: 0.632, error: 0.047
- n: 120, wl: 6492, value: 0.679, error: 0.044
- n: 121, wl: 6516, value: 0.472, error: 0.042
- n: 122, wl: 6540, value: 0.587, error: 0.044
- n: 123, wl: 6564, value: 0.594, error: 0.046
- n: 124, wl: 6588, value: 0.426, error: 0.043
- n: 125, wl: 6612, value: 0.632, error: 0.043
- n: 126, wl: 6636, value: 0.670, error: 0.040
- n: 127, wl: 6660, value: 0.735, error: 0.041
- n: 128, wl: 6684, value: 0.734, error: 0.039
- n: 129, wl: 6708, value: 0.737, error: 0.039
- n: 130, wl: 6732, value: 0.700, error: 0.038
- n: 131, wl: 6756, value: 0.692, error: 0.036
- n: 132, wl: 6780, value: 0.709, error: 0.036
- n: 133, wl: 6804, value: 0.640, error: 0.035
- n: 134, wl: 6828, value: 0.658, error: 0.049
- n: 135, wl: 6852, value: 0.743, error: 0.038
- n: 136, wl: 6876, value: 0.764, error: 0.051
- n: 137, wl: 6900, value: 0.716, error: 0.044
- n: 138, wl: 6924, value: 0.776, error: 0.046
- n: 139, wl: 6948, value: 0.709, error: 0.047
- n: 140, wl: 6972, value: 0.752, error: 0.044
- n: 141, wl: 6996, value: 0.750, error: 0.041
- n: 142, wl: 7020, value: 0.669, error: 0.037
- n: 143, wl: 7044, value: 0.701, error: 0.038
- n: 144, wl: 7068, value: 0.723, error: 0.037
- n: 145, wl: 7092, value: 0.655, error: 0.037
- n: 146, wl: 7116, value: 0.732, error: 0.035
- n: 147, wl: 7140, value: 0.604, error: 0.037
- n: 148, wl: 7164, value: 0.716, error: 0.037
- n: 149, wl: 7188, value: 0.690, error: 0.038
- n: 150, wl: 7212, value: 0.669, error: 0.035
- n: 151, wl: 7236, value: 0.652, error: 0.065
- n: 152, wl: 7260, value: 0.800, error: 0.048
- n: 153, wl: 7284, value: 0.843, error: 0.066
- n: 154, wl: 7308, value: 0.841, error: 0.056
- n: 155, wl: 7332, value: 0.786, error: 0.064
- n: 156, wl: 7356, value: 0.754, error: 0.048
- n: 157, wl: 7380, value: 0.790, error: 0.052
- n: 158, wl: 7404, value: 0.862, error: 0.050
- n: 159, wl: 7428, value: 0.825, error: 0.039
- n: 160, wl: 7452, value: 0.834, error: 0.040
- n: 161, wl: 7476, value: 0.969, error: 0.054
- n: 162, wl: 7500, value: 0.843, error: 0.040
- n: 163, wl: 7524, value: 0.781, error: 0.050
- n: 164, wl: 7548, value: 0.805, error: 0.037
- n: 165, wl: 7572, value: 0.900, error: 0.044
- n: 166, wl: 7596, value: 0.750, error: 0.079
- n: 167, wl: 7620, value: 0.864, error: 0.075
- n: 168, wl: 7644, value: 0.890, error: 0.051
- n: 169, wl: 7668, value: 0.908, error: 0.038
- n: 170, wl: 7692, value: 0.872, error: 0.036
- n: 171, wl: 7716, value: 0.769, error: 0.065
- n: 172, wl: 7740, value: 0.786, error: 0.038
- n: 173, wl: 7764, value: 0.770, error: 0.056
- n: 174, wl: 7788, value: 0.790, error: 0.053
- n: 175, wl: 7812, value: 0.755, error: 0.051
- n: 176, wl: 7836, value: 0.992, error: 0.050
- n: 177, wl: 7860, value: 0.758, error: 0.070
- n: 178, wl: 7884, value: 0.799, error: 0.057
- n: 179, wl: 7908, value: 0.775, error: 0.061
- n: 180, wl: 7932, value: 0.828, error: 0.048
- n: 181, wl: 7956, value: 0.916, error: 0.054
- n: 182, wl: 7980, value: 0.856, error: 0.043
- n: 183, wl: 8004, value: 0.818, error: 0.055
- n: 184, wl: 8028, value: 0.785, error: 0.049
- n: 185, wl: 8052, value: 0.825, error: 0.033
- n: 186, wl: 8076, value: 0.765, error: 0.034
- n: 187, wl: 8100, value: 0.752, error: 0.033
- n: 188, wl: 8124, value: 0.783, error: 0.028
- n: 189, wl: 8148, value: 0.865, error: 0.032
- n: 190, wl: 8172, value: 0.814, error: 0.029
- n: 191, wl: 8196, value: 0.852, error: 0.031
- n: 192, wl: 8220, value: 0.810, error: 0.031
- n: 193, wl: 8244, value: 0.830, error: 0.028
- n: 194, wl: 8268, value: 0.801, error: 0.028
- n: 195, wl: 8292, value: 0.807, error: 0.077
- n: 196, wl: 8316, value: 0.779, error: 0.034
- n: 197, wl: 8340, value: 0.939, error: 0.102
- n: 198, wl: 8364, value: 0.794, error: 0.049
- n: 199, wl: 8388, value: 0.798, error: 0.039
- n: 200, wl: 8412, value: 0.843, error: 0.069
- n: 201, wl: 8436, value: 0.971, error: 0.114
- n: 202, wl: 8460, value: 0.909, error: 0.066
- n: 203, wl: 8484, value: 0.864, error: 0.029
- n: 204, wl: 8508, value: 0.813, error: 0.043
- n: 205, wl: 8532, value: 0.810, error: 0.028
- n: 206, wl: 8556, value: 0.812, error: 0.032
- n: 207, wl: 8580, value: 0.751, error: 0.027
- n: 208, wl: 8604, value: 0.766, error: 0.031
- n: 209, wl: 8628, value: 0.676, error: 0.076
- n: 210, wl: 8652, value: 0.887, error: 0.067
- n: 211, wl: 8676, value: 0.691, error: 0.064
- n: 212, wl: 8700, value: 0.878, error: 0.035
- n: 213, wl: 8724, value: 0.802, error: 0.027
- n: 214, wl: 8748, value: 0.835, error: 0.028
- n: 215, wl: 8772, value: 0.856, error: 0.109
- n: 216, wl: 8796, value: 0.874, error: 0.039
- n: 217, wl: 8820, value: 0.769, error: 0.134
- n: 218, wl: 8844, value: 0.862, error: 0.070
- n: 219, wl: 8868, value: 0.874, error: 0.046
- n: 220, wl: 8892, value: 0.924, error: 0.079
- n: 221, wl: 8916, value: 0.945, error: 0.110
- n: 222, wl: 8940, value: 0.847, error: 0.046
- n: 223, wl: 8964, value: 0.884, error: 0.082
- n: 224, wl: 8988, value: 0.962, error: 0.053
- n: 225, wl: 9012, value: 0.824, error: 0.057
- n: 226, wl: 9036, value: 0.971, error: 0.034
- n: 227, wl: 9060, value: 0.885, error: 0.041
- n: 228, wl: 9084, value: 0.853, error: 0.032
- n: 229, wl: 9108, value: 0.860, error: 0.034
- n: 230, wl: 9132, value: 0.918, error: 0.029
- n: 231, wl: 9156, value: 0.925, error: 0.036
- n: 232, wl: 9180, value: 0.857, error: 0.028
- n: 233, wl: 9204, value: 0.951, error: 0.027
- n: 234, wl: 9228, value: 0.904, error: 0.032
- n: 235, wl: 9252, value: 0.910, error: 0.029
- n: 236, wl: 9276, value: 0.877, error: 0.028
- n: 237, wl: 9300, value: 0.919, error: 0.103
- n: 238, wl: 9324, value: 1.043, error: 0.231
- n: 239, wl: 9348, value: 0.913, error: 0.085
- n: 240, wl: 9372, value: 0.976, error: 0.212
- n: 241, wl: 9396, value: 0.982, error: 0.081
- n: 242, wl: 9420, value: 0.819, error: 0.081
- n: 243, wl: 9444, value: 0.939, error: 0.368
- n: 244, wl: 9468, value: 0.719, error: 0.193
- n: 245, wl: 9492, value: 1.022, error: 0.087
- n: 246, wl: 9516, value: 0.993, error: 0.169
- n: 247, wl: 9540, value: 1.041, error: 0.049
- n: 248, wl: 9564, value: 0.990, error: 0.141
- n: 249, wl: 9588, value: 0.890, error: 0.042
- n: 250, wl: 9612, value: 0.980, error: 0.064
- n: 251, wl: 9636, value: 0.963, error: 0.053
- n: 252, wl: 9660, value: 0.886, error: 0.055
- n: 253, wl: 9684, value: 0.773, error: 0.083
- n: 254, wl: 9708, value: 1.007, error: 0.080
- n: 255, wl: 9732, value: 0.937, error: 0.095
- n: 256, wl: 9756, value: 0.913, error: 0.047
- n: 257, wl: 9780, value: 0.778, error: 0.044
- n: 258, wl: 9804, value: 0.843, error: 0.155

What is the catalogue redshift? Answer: 0.658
